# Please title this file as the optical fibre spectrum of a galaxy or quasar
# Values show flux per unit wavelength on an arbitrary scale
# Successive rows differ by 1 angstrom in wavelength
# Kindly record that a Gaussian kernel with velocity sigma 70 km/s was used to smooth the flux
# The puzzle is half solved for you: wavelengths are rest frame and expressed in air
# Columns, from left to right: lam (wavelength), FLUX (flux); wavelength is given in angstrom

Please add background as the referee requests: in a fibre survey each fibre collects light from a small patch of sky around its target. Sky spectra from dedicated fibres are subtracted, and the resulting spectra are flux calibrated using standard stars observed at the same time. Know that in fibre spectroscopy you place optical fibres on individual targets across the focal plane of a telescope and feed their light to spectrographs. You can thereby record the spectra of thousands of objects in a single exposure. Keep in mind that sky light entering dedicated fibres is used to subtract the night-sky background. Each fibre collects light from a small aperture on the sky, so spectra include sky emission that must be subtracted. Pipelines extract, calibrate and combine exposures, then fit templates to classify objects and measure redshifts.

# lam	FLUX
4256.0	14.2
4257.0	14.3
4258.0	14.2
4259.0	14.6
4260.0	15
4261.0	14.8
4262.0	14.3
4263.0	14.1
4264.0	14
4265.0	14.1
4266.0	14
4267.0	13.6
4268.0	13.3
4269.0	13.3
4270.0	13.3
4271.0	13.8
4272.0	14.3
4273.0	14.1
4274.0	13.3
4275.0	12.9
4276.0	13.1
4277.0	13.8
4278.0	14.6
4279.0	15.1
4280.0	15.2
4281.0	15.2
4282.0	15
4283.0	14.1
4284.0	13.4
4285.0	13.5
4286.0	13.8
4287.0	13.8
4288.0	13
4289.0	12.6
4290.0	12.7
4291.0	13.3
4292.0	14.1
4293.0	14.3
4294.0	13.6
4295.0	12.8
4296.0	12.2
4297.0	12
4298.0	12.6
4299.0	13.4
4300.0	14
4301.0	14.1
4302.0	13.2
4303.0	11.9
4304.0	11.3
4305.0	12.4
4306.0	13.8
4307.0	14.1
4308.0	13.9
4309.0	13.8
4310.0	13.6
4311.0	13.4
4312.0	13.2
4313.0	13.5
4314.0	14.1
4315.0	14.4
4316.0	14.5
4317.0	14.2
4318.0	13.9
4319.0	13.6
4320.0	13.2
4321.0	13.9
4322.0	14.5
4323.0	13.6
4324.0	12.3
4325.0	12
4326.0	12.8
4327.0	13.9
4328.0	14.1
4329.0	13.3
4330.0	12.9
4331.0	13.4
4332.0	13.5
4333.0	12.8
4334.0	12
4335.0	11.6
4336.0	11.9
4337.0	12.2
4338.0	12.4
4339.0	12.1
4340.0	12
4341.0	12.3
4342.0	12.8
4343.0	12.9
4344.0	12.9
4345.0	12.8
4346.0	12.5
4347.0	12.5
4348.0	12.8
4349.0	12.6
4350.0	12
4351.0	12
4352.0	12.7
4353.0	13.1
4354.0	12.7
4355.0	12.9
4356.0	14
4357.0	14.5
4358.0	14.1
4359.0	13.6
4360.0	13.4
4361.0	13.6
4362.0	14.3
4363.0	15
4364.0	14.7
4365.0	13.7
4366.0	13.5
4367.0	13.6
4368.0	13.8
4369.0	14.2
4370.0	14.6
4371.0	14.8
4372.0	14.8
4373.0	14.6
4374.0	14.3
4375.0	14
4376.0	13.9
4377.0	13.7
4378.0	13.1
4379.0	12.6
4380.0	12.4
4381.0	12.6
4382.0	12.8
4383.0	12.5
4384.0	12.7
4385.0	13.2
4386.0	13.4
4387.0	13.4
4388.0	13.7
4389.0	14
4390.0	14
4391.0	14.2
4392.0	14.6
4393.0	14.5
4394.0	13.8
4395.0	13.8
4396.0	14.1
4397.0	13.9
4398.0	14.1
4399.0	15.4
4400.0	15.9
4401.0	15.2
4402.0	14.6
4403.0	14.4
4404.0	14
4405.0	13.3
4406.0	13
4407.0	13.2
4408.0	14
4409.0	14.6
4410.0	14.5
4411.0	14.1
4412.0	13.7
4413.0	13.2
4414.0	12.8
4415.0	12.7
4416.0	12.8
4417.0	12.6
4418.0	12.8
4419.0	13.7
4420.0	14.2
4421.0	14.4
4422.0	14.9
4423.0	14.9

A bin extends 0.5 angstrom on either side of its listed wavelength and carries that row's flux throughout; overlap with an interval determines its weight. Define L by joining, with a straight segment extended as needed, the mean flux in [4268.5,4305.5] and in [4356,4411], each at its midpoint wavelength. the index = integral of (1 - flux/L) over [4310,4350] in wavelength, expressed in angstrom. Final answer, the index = 1.8 angstrom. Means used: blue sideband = 13.5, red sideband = 13.9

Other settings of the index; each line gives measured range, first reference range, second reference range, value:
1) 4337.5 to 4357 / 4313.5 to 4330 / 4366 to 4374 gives 1.8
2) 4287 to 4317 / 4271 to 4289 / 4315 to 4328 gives 1.0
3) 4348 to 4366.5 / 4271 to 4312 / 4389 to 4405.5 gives 0.8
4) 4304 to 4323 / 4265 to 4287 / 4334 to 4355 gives -0.9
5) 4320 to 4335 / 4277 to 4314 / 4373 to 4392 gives 0.4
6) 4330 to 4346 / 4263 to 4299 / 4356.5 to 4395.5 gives 1.4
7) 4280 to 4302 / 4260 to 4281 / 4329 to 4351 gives 0.1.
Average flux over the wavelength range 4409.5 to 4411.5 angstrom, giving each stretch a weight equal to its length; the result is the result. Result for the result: 14.3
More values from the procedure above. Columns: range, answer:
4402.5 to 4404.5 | 14.2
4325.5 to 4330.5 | 13.4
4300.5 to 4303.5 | 13.1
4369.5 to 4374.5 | 14.6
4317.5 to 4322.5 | 13.8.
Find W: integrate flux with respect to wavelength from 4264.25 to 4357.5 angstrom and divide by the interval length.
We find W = 13.3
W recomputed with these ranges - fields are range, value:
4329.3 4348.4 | 12.5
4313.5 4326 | 13.6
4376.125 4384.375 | 12.9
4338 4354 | 12.5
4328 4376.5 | 13.3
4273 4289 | 13.9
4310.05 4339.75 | 13.2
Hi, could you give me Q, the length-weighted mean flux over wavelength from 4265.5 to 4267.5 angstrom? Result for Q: 13.8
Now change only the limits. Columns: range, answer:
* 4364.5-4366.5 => 13.6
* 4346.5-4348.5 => 12.7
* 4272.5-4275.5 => 13.4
